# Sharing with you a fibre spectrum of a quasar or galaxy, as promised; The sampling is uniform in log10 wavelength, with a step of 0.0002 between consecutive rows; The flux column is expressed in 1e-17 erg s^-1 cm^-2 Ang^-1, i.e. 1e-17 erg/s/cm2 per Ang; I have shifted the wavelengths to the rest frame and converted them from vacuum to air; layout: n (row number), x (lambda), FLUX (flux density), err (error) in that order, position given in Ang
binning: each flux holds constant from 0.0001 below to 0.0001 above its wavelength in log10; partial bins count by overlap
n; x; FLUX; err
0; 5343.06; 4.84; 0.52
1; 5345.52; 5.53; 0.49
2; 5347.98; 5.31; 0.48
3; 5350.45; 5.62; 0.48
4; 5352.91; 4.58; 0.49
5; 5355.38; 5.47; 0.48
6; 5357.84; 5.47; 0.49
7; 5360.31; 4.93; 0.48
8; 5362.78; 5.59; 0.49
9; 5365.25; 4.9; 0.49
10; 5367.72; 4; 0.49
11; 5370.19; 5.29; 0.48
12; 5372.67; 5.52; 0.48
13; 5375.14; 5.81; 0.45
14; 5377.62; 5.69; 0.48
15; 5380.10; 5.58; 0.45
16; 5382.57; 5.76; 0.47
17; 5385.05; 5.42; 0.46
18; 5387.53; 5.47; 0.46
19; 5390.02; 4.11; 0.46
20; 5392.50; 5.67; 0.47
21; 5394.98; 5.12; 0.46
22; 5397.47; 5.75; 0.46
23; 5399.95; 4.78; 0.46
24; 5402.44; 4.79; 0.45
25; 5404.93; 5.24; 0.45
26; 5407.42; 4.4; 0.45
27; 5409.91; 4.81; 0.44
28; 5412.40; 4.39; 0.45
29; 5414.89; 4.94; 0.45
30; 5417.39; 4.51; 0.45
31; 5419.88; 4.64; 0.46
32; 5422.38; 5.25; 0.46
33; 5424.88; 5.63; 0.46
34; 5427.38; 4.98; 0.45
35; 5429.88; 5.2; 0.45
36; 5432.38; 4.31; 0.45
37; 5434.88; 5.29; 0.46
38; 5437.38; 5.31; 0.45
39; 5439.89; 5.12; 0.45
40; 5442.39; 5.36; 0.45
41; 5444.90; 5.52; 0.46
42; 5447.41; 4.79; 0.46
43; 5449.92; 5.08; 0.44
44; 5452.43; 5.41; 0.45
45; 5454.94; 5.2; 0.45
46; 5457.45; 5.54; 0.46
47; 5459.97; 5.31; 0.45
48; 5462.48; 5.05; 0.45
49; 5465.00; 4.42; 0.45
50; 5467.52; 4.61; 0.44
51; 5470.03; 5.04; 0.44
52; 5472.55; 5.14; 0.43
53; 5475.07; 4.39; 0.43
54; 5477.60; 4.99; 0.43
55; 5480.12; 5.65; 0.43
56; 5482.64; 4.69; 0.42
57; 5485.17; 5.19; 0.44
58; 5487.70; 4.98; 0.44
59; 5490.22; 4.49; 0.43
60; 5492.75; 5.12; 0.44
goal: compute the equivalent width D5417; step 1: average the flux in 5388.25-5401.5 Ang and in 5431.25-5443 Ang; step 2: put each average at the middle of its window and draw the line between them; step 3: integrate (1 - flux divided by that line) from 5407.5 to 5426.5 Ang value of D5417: 0.85 Ang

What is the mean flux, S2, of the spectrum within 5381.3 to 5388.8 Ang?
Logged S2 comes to 5.55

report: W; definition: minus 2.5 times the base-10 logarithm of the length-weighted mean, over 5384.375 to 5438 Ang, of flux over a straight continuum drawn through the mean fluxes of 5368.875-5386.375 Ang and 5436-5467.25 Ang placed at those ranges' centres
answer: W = 0.08 mag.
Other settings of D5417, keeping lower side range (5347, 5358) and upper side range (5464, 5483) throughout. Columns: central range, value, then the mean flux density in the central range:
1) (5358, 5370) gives 0.7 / 4.95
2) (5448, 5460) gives -0.8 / 5.28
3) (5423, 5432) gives -0.3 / 5.17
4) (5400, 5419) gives 1.3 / 4.73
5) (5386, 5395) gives 0.1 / 5.1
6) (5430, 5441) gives 0.0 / 5.03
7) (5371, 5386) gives -1.3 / 5.62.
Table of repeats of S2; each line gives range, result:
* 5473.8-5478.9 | 4.69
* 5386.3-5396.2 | 5.09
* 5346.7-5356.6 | 5.24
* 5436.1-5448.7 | 5.22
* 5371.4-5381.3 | 5.64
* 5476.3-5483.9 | 5.11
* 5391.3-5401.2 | 5.33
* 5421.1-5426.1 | 5.43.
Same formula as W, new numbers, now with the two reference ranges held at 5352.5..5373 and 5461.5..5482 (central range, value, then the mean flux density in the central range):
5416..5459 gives -0.036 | 5.13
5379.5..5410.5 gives -0.024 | 5.14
